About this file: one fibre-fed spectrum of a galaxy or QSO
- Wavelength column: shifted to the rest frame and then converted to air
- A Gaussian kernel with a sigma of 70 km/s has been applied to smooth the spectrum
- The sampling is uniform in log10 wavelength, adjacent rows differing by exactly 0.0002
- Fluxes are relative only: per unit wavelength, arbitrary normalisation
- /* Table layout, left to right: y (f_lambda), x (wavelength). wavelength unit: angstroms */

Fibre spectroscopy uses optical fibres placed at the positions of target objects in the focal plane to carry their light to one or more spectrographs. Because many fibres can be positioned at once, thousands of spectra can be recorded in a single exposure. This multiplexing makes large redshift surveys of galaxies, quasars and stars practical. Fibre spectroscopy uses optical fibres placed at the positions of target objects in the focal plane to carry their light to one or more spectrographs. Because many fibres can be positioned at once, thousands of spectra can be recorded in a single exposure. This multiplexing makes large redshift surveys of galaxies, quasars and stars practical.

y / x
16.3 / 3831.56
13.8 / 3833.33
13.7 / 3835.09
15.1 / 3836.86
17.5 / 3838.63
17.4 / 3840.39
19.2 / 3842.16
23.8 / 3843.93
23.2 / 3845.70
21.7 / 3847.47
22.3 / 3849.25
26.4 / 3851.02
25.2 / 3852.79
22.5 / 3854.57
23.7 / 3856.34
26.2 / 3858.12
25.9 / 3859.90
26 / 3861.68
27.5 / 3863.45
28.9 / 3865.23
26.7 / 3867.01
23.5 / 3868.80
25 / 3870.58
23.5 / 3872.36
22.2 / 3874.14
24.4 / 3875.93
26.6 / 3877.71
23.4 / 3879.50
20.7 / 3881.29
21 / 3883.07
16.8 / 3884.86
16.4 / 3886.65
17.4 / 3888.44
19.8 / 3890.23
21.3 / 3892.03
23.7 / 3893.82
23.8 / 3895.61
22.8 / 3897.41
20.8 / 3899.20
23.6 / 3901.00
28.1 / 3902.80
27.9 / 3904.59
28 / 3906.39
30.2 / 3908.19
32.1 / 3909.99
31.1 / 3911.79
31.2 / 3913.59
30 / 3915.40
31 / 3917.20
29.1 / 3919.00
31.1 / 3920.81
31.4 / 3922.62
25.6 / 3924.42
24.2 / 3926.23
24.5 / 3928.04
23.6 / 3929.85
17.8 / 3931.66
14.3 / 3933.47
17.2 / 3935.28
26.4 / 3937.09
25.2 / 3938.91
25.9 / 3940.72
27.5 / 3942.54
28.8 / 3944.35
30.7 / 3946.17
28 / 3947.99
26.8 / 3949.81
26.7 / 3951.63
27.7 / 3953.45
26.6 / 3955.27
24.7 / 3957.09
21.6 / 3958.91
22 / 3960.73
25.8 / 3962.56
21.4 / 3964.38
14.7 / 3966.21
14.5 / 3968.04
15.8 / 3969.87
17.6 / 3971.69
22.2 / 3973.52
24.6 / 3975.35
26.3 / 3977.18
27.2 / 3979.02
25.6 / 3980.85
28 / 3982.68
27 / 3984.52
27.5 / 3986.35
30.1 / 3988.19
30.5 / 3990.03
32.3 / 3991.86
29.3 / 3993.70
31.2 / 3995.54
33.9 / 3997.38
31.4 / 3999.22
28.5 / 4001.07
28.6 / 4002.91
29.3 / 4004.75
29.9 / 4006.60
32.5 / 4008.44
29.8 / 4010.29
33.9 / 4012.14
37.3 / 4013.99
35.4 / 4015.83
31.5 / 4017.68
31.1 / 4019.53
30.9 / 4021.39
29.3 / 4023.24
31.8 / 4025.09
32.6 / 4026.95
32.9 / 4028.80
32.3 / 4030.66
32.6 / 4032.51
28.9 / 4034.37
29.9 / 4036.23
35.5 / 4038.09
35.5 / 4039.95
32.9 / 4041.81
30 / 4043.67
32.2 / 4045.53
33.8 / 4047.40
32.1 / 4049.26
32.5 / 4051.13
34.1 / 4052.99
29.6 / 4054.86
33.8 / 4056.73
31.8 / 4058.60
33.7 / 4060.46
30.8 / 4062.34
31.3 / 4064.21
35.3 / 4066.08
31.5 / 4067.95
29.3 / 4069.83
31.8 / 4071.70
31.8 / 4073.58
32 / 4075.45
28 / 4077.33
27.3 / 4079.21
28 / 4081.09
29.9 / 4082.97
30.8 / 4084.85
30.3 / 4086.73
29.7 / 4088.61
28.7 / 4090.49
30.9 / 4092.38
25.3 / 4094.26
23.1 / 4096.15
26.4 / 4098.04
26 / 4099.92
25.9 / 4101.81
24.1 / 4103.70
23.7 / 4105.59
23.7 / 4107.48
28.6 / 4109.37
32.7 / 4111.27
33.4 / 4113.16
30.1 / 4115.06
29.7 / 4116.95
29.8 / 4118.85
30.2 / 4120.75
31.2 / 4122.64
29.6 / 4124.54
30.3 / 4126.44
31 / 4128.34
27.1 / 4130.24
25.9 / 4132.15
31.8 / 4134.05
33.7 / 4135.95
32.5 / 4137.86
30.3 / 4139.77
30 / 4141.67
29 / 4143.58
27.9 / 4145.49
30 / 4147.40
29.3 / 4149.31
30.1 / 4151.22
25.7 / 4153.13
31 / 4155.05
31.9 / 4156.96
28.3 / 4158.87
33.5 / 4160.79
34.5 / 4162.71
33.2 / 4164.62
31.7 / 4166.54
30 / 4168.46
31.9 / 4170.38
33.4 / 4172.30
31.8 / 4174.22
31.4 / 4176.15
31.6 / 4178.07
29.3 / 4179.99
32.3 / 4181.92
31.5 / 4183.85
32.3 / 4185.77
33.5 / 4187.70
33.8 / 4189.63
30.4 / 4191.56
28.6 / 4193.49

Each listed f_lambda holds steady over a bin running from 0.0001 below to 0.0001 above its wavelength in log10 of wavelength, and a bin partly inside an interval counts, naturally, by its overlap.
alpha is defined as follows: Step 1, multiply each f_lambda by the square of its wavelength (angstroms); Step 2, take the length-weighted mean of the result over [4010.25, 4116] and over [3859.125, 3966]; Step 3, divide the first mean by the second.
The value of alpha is 1.32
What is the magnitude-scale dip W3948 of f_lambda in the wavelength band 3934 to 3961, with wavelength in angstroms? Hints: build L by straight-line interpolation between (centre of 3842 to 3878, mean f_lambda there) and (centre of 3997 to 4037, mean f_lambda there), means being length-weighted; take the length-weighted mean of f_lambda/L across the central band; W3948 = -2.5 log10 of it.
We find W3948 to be 0.11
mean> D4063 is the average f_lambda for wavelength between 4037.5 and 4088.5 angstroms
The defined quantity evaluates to 31.6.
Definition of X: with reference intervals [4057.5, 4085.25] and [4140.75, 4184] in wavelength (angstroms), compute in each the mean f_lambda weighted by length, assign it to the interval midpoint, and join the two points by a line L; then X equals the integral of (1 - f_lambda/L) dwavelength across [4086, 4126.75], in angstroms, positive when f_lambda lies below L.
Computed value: 3.4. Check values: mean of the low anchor 30.9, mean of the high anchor 30.8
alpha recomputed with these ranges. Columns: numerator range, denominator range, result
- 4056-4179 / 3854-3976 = 1.36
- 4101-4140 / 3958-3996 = 1.28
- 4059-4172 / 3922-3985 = 1.35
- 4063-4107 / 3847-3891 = 1.37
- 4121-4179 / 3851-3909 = 1.47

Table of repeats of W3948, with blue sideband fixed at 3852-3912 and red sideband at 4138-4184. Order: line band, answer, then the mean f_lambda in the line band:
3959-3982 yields 0.218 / 21.6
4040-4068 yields -0.150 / 32.5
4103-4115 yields 0.063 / 27.9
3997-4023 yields -0.160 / 31.6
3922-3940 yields 0.111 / 22.9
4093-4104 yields 0.158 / 25.4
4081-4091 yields -0.026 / 29.8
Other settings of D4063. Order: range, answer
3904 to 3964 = 26.4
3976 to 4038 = 30.6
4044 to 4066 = 32.4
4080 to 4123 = 28.3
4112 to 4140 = 30.5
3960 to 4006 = 25.9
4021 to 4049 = 32.1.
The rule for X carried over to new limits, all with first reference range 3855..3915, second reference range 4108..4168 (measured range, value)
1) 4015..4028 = -1.9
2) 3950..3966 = 1.2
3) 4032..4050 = -2.7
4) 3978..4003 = -2.2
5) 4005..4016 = -2.1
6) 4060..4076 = -1.7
